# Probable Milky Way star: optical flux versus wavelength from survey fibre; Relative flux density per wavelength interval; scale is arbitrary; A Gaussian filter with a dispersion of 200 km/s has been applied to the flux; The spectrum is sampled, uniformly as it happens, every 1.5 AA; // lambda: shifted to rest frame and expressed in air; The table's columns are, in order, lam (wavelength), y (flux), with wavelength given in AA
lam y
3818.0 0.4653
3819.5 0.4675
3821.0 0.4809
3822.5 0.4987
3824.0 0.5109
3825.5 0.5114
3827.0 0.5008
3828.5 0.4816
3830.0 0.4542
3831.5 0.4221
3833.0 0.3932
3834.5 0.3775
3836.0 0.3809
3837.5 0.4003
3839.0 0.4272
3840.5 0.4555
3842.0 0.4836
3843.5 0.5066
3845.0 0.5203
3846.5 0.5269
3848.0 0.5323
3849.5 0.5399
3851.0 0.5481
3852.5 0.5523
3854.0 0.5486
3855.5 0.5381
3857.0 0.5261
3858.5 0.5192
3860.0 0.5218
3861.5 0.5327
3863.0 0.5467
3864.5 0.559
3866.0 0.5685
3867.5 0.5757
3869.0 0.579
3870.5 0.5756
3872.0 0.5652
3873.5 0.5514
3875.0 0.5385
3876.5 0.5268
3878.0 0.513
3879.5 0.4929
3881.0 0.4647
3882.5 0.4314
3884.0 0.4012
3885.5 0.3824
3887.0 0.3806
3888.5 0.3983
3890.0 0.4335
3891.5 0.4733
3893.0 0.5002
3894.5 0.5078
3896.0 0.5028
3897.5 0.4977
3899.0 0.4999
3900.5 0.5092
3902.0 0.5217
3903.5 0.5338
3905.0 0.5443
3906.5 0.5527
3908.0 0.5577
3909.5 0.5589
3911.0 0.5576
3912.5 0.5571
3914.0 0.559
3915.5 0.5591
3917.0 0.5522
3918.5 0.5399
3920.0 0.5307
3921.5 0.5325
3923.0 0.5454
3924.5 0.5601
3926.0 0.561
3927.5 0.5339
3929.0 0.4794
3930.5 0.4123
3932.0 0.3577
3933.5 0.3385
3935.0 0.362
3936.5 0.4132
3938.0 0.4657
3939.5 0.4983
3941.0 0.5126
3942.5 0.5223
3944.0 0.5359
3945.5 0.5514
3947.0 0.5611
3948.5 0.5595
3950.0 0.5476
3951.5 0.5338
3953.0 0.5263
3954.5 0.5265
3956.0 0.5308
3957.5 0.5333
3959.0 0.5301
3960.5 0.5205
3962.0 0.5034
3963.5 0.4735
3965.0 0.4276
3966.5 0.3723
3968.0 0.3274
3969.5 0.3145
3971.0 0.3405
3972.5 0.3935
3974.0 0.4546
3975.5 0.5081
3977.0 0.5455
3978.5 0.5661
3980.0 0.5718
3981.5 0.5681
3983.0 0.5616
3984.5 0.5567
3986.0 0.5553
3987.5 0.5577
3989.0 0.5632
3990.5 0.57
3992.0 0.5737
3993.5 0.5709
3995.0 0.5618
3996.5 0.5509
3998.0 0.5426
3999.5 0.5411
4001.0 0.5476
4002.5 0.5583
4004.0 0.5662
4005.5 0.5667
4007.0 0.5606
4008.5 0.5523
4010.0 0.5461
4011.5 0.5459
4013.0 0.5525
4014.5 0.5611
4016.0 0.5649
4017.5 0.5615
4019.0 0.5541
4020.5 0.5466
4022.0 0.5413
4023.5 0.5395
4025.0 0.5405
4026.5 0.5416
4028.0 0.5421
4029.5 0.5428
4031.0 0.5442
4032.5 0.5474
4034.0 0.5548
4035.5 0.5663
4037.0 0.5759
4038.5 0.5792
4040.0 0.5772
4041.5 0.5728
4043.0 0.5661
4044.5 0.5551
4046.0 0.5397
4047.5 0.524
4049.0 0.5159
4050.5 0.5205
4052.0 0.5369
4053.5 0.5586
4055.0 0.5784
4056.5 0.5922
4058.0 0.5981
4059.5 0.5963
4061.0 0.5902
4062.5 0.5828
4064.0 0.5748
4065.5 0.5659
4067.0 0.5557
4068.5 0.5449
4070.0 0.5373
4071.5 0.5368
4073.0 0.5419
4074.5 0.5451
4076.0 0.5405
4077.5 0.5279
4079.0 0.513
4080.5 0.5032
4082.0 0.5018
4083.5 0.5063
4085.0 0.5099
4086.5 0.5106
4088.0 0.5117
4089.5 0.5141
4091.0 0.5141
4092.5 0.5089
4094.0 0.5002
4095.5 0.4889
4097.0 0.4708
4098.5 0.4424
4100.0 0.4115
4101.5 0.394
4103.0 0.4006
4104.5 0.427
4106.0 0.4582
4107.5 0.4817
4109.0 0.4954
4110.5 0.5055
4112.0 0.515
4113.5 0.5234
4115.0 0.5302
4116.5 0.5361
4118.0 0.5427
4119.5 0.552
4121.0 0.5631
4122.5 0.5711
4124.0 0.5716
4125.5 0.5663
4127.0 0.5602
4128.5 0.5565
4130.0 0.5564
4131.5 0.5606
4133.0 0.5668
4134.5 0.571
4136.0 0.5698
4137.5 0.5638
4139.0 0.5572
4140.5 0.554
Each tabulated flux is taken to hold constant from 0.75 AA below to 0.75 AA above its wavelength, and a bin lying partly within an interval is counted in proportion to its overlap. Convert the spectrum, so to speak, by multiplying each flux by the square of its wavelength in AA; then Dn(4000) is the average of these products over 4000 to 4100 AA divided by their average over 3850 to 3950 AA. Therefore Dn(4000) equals 1.1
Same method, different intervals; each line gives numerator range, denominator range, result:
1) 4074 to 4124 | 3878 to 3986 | 1.10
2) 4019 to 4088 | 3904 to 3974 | 1.17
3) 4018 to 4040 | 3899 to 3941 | 1.15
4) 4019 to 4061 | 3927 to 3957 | 1.20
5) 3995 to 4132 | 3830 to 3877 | 1.17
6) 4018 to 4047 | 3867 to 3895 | 1.23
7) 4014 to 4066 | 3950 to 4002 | 1.13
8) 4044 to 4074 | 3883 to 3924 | 1.19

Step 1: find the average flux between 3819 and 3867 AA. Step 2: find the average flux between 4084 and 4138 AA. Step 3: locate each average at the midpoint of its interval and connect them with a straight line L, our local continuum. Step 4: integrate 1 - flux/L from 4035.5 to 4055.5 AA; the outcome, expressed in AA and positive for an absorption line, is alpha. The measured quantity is -1.7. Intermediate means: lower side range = 0.495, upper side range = 0.514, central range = 0.554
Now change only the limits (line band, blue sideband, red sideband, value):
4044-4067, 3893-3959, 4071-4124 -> -2.52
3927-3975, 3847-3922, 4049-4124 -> 4.89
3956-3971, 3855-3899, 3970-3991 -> 2.11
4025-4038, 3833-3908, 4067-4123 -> -1.23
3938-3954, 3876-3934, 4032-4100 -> -0.75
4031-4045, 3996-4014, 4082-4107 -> -1.11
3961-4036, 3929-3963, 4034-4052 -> -0.04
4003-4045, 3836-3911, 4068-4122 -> -4.27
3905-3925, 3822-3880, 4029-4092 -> -1.19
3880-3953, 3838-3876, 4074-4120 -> 3.53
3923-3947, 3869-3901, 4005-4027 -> 1.50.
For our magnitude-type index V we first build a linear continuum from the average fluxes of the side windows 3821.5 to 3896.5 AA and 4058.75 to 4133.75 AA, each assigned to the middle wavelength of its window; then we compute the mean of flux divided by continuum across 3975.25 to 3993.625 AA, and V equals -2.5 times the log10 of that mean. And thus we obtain -0.11 mag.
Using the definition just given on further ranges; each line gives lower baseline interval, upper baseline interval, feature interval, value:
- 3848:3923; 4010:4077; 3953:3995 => 0.08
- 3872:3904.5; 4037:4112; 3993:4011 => -0.10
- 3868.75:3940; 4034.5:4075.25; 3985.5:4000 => -0.05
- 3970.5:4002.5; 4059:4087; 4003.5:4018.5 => -0.04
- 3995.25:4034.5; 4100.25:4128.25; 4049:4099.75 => -0.01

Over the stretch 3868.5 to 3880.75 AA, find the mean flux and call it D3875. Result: 0.539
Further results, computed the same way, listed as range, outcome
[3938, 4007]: 0.518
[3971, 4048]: 0.548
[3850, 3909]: 0.512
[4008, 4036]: 0.55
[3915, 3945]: 0.491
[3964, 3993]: 0.491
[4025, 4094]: 0.545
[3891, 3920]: 0.531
